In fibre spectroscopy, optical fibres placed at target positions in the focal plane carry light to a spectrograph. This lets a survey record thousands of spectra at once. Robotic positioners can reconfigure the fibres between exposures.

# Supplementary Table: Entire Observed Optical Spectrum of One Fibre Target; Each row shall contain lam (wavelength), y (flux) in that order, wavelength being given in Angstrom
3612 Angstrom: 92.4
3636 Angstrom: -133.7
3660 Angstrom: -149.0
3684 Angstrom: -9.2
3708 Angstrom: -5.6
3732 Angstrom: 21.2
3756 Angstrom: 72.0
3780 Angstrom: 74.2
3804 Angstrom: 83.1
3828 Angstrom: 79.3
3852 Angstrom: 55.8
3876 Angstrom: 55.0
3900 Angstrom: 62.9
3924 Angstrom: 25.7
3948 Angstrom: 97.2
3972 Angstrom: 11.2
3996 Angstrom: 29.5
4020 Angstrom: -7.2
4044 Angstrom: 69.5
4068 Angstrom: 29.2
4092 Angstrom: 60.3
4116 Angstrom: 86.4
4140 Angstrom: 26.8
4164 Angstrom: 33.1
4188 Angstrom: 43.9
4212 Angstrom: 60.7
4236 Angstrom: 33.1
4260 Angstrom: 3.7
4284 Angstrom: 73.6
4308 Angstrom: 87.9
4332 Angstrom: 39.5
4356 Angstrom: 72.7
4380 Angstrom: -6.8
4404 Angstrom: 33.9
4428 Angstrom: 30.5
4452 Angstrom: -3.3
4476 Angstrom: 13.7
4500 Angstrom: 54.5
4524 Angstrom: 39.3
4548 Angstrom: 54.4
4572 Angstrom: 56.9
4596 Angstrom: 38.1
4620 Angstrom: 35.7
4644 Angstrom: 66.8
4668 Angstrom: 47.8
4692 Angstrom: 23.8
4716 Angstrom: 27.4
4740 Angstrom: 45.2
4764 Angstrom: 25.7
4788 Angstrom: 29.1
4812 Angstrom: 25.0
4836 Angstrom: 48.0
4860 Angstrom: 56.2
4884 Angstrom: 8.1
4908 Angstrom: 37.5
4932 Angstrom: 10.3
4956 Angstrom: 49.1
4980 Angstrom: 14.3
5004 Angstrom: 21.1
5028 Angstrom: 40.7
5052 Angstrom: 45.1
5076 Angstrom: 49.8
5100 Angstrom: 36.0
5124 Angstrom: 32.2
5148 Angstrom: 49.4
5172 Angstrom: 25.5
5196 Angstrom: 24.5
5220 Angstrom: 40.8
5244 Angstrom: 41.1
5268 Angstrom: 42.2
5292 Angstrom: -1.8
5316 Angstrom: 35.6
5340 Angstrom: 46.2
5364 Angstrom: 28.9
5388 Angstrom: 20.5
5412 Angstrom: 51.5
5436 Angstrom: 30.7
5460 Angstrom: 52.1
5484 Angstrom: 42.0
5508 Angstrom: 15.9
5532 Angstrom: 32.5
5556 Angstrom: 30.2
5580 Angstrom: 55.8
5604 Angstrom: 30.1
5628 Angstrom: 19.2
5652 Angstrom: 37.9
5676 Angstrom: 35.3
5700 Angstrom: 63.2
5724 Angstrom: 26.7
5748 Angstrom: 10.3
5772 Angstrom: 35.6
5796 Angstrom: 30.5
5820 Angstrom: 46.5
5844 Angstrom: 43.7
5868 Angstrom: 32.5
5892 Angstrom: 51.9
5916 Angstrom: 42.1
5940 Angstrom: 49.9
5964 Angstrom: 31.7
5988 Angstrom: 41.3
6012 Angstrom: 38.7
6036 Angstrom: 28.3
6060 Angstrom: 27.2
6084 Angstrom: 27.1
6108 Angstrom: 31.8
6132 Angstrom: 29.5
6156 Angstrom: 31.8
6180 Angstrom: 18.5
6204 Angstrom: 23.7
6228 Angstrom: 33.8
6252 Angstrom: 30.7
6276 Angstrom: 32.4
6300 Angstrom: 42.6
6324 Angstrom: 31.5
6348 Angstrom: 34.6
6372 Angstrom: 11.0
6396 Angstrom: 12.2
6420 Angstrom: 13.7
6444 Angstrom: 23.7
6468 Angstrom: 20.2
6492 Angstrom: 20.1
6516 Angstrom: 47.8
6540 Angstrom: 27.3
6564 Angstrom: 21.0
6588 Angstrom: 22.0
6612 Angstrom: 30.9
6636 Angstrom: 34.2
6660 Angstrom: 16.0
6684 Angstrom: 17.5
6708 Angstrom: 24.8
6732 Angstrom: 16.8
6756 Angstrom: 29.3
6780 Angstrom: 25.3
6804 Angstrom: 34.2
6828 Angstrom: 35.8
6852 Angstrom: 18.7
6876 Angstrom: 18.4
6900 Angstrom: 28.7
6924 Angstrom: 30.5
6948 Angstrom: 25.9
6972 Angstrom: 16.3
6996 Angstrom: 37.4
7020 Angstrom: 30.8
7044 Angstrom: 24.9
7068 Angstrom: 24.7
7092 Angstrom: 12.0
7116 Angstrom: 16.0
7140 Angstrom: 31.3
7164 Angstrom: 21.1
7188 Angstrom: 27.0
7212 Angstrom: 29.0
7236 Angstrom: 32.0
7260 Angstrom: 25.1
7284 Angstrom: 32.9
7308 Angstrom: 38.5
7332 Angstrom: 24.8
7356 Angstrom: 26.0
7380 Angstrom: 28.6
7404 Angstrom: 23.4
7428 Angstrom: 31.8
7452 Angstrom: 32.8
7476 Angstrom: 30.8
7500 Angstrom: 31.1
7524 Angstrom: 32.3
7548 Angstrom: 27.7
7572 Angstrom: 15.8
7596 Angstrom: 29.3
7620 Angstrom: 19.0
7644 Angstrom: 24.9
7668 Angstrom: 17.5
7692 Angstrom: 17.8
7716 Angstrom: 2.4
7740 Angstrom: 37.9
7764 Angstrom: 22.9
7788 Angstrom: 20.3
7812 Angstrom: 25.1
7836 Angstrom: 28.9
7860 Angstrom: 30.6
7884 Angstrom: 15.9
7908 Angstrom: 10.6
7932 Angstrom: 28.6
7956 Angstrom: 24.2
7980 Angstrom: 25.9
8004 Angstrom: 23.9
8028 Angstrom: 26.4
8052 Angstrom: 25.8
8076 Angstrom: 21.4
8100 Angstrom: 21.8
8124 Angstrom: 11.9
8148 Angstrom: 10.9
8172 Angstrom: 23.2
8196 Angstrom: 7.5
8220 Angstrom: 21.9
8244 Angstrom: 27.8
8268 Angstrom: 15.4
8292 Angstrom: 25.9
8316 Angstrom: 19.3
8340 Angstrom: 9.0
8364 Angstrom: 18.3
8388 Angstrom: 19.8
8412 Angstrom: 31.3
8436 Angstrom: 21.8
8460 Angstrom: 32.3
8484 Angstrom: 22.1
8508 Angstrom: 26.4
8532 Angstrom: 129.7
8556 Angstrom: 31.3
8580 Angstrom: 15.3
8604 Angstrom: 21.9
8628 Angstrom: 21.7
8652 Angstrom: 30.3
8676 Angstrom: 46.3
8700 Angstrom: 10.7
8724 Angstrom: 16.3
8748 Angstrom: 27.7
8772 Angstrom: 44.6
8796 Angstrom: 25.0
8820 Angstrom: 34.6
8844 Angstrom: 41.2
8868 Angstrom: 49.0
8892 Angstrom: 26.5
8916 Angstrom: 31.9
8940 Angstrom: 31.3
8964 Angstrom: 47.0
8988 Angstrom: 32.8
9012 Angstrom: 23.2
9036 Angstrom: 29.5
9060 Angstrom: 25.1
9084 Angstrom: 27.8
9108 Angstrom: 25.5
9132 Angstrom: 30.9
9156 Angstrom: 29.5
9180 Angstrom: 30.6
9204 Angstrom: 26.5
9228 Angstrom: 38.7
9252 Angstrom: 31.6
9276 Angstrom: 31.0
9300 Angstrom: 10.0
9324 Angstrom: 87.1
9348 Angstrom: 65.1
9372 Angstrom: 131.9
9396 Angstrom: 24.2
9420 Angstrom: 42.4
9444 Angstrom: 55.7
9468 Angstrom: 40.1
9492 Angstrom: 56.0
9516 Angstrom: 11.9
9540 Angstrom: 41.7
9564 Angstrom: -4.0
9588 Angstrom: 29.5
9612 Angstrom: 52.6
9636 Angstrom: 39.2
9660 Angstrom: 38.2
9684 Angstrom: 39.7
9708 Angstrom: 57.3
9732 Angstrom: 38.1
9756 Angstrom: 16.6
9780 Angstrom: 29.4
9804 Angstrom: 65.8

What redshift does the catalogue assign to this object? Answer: 1.29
